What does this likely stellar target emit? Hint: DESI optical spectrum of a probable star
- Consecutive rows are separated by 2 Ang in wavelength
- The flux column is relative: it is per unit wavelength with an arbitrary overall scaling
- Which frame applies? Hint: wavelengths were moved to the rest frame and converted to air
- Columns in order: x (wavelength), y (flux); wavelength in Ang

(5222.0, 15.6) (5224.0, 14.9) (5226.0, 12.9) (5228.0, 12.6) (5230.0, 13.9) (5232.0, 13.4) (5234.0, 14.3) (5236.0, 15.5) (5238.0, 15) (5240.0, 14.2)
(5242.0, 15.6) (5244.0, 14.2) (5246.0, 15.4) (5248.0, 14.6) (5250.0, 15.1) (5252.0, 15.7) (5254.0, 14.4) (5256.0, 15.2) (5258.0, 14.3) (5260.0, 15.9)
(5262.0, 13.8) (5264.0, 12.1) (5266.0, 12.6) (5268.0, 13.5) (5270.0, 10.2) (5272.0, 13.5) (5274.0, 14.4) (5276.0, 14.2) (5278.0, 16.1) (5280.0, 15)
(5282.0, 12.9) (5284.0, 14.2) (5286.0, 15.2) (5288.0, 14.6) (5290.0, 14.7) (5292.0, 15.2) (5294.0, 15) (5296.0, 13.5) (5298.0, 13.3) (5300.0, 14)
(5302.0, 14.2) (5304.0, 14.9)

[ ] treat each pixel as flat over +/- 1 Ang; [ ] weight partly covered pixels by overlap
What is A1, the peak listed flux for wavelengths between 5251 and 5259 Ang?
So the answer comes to 15.7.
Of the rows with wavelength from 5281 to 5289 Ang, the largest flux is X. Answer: 15.2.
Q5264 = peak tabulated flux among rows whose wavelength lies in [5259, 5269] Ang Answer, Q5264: 15.9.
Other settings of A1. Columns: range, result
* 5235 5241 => 15.5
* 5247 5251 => 15.1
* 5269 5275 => 14.4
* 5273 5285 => 16.1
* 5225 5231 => 13.9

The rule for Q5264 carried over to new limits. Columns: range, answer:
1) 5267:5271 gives 13.5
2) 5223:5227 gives 14.9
